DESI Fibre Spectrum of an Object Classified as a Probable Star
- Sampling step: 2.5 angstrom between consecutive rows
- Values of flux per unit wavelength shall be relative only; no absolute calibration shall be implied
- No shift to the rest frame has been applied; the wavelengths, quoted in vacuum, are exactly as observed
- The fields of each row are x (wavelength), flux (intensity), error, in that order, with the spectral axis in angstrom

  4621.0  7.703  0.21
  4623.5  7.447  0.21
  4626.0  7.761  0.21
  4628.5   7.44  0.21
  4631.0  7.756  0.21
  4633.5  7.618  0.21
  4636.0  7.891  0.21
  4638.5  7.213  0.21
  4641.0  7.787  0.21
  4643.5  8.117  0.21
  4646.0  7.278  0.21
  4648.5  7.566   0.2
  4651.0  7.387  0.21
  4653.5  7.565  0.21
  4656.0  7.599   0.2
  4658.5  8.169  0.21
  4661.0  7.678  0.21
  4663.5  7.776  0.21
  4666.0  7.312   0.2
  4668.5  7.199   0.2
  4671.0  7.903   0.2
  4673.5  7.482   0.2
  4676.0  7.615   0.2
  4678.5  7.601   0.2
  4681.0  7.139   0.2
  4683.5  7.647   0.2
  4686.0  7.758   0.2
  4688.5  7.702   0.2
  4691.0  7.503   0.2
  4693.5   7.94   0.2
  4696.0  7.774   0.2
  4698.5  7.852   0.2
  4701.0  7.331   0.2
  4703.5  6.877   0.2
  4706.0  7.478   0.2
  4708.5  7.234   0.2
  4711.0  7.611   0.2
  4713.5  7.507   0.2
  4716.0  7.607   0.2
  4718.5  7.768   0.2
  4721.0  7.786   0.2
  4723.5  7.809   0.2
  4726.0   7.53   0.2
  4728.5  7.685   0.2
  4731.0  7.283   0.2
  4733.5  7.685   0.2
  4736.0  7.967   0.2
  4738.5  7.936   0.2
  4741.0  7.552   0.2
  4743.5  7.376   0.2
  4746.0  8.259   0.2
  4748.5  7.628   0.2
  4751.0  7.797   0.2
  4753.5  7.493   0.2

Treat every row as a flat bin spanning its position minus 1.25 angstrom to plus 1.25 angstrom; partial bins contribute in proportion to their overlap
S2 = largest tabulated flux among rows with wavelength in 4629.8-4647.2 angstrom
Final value 8.117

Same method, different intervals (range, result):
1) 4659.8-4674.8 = 7.903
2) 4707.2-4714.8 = 7.611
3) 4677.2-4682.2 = 7.601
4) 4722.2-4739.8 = 7.967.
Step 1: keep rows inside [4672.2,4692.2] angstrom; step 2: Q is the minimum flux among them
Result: 7.139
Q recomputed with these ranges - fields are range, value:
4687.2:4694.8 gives 7.503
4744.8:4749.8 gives 7.628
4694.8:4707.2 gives 6.877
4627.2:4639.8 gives 7.213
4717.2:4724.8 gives 7.768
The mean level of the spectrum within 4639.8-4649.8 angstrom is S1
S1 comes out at 7.68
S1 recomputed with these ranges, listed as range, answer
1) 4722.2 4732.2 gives 7.58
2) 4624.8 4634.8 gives 7.64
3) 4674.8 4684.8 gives 7.5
